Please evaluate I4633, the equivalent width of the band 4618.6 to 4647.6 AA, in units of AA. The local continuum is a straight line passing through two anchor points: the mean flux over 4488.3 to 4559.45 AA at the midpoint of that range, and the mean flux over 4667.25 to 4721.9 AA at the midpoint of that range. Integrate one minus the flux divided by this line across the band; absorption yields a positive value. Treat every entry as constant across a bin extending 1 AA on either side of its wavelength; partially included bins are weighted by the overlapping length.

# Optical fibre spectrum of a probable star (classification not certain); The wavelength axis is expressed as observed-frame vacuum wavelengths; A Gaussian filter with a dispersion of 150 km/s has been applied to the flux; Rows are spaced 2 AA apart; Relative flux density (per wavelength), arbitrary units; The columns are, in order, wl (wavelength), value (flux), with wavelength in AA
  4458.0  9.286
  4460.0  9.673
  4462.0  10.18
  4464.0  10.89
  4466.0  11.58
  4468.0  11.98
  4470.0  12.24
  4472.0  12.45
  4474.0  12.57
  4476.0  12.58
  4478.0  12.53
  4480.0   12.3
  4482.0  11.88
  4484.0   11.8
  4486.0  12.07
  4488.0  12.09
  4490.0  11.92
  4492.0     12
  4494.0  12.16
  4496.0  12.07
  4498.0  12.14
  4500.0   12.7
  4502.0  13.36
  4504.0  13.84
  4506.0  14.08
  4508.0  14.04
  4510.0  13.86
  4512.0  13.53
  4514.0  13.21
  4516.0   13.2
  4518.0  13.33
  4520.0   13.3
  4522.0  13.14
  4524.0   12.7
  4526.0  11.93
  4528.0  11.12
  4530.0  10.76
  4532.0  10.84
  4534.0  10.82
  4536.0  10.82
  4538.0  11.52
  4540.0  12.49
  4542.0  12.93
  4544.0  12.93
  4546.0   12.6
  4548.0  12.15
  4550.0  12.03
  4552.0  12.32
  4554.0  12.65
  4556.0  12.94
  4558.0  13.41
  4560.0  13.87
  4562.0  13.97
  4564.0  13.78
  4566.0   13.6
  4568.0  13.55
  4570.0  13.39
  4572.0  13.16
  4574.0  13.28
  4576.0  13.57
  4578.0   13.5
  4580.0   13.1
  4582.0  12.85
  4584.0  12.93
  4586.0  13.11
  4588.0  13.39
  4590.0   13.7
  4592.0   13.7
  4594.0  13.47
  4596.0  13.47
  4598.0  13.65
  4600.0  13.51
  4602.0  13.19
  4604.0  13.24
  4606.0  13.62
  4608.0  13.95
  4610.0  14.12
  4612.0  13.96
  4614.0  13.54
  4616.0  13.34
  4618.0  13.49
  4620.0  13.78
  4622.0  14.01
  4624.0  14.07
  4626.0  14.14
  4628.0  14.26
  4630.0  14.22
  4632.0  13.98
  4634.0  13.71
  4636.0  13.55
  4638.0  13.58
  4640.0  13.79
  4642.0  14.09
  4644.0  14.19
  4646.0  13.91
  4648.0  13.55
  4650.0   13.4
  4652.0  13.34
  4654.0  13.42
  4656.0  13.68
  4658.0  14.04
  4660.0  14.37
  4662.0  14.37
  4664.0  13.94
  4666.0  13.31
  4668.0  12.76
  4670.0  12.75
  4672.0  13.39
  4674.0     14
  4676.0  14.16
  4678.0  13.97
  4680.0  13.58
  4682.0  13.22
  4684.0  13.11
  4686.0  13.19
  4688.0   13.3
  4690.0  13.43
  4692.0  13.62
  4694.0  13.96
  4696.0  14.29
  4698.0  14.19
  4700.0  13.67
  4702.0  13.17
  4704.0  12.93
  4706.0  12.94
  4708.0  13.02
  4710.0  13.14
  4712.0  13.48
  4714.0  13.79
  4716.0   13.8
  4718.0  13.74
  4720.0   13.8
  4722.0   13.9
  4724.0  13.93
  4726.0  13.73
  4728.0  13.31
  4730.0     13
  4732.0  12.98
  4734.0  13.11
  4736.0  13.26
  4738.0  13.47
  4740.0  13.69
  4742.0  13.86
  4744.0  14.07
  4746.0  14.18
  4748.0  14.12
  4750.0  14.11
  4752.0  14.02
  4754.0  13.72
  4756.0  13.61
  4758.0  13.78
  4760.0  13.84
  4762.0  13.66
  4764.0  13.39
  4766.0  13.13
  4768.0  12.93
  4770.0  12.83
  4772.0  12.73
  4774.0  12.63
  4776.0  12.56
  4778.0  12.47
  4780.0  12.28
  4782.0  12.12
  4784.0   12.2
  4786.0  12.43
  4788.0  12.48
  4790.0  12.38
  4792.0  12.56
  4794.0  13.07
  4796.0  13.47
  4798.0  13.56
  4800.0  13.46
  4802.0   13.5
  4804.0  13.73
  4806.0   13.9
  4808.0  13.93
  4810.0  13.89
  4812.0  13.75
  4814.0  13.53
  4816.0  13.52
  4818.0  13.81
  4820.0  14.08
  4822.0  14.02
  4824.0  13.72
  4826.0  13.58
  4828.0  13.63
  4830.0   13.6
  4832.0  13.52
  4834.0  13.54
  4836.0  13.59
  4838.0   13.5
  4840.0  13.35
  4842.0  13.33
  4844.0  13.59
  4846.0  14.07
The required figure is -1.7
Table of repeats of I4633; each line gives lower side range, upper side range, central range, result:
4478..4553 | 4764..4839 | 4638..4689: -3.1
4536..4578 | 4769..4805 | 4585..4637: -3.1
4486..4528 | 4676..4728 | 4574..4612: -0.8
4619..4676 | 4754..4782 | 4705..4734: -0.2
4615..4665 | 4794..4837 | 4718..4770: 0.5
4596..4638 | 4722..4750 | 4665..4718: 0.8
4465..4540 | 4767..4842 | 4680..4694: -0.5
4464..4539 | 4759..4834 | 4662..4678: -0.9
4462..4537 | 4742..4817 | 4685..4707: -0.9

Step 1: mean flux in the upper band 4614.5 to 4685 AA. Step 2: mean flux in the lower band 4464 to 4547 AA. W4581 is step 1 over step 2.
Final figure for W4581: 1.1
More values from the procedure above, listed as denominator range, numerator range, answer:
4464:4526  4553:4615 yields 1.06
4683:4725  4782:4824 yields 0.99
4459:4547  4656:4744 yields 1.10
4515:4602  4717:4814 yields 1.04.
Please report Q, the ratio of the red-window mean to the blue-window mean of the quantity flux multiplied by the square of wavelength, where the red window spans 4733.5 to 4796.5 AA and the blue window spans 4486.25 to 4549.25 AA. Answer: 1.2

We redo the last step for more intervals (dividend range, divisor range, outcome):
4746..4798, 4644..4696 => 1.00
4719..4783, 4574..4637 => 1.05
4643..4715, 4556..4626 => 1.04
